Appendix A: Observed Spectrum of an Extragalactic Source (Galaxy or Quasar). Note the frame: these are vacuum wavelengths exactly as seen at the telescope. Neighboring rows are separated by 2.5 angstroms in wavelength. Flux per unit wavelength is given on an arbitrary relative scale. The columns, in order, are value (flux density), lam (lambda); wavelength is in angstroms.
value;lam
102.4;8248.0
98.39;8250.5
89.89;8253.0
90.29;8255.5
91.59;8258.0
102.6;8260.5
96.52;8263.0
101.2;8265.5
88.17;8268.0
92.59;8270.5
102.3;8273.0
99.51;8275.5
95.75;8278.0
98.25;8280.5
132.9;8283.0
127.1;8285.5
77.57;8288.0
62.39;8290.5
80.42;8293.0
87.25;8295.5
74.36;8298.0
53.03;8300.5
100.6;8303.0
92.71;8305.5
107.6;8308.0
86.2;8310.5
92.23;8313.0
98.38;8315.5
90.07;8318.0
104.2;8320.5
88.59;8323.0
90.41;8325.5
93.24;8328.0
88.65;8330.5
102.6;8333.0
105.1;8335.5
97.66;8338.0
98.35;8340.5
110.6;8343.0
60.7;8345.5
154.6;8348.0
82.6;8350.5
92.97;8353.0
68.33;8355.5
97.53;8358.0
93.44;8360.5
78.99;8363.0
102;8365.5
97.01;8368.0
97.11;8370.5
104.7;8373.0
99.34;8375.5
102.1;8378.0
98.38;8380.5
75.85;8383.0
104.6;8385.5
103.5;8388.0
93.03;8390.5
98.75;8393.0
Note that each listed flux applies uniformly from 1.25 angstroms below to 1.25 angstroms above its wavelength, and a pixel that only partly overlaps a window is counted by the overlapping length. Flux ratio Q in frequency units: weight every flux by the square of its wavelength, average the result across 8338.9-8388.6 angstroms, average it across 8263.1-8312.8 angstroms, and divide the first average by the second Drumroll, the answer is 1.06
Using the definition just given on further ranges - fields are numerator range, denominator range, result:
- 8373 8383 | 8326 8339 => 1.02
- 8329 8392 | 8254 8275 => 1.03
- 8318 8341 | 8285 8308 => 1.16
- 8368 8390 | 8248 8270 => 1.06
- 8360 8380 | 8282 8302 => 1.14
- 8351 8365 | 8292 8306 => 1.09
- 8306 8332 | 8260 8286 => 0.93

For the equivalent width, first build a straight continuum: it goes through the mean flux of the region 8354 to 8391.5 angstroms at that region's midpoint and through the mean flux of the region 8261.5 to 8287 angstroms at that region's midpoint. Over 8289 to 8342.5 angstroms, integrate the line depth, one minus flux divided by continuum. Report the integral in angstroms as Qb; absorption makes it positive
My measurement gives 4.8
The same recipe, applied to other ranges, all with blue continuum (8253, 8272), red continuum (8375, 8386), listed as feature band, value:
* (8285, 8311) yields 2.6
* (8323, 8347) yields 0.1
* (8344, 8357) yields 0.4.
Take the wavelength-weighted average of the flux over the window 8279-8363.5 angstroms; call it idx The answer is 93.4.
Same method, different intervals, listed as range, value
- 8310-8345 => 95.6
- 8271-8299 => 94.5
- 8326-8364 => 95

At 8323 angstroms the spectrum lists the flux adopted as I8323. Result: 88.59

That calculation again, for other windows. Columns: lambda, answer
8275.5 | 99.51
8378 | 102.1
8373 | 104.7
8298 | 74.36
